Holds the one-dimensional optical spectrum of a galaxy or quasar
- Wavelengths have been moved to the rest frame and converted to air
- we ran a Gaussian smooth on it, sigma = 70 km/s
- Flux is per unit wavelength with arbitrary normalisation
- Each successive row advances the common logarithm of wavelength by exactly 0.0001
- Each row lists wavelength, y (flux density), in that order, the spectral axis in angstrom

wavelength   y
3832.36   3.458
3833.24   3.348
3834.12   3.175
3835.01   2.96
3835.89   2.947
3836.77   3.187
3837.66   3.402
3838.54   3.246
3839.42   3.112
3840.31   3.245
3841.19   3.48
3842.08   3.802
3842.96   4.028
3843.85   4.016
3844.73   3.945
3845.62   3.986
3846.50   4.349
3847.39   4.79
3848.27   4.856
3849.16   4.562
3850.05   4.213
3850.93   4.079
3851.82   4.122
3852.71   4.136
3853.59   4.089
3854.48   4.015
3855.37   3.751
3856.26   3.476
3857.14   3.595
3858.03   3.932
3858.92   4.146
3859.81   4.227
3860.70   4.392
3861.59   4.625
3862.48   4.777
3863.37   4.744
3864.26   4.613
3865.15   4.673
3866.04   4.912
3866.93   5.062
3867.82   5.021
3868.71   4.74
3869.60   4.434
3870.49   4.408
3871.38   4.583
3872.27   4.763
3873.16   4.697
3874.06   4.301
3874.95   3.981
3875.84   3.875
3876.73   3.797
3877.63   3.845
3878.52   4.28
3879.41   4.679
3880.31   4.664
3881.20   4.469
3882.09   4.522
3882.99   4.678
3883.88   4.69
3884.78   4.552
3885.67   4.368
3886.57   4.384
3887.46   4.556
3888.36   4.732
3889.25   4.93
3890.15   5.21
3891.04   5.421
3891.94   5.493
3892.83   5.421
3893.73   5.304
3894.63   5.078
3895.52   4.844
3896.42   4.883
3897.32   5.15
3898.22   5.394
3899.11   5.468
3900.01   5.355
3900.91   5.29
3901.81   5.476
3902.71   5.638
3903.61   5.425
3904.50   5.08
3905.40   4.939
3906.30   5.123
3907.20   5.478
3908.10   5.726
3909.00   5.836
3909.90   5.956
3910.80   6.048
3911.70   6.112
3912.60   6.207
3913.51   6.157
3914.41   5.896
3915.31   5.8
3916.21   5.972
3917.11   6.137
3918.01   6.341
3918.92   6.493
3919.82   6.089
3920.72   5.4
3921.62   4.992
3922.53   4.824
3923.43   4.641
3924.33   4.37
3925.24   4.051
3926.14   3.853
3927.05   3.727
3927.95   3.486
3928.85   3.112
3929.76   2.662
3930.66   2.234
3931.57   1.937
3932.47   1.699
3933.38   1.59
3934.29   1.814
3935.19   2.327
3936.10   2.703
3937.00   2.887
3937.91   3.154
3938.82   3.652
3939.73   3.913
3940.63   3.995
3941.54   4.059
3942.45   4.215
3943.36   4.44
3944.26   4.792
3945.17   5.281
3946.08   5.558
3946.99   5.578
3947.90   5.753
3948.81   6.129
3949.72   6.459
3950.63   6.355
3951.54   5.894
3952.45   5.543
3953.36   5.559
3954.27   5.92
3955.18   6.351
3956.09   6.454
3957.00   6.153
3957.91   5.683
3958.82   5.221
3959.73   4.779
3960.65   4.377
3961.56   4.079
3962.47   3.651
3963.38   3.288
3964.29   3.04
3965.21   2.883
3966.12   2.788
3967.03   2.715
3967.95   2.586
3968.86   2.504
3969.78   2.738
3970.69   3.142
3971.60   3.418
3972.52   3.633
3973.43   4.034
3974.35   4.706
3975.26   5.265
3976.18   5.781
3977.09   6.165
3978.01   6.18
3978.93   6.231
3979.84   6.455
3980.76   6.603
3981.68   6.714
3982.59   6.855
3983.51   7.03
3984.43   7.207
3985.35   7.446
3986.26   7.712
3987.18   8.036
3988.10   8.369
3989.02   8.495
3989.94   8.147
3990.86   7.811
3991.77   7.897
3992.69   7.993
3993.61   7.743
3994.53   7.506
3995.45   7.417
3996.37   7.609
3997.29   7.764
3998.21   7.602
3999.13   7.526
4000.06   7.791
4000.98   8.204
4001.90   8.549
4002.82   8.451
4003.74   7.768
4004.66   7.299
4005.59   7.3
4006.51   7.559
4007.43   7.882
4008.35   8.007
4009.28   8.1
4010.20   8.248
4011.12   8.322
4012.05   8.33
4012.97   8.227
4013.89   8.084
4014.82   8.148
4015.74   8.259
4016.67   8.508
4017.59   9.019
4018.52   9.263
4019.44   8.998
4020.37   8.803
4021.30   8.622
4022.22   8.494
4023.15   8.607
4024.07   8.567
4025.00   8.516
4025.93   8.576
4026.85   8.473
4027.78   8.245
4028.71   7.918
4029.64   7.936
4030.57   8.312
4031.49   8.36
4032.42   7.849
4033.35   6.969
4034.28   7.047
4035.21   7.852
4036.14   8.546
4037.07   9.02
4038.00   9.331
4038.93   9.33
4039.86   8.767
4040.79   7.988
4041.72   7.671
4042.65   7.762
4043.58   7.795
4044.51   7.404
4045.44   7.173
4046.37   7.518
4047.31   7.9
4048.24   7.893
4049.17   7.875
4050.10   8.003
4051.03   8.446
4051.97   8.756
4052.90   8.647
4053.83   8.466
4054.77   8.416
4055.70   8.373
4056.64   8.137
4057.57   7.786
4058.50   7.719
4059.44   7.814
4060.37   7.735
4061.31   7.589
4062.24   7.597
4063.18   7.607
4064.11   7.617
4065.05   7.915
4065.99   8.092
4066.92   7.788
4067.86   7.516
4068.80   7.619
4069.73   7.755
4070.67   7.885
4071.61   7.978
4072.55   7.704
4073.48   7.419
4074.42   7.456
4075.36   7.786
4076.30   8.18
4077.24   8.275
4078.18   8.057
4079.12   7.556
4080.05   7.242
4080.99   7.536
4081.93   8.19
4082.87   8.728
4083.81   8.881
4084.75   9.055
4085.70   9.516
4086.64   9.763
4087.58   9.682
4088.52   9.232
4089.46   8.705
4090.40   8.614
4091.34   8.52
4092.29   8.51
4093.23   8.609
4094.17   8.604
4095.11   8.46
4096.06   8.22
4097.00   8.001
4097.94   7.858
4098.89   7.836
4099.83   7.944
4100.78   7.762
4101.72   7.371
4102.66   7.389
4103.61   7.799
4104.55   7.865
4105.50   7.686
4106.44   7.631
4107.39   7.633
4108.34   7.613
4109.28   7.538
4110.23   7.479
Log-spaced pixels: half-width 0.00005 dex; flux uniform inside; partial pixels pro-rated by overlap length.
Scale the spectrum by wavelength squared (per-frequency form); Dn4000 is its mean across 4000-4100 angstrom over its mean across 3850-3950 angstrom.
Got 1.91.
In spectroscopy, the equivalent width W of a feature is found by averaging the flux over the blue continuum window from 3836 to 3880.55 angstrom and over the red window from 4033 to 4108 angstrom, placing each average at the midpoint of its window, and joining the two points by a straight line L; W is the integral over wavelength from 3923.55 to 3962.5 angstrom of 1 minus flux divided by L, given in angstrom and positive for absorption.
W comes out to 9.8 angstrom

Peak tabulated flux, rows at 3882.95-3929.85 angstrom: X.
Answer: 6.493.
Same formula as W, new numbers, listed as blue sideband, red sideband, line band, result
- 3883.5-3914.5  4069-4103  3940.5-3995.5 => 7.3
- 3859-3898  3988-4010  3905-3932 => 3.3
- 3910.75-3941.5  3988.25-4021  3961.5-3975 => 6.5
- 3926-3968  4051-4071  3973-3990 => -4.3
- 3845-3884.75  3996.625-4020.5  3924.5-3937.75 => 7.2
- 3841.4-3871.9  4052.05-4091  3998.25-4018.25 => -3.0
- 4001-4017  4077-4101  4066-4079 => 0.9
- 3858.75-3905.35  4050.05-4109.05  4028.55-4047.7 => -1.6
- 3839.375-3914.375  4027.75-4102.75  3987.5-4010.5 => -3.2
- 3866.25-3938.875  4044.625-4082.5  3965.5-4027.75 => -5.0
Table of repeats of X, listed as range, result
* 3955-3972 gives 6.454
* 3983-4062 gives 9.331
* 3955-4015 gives 8.549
